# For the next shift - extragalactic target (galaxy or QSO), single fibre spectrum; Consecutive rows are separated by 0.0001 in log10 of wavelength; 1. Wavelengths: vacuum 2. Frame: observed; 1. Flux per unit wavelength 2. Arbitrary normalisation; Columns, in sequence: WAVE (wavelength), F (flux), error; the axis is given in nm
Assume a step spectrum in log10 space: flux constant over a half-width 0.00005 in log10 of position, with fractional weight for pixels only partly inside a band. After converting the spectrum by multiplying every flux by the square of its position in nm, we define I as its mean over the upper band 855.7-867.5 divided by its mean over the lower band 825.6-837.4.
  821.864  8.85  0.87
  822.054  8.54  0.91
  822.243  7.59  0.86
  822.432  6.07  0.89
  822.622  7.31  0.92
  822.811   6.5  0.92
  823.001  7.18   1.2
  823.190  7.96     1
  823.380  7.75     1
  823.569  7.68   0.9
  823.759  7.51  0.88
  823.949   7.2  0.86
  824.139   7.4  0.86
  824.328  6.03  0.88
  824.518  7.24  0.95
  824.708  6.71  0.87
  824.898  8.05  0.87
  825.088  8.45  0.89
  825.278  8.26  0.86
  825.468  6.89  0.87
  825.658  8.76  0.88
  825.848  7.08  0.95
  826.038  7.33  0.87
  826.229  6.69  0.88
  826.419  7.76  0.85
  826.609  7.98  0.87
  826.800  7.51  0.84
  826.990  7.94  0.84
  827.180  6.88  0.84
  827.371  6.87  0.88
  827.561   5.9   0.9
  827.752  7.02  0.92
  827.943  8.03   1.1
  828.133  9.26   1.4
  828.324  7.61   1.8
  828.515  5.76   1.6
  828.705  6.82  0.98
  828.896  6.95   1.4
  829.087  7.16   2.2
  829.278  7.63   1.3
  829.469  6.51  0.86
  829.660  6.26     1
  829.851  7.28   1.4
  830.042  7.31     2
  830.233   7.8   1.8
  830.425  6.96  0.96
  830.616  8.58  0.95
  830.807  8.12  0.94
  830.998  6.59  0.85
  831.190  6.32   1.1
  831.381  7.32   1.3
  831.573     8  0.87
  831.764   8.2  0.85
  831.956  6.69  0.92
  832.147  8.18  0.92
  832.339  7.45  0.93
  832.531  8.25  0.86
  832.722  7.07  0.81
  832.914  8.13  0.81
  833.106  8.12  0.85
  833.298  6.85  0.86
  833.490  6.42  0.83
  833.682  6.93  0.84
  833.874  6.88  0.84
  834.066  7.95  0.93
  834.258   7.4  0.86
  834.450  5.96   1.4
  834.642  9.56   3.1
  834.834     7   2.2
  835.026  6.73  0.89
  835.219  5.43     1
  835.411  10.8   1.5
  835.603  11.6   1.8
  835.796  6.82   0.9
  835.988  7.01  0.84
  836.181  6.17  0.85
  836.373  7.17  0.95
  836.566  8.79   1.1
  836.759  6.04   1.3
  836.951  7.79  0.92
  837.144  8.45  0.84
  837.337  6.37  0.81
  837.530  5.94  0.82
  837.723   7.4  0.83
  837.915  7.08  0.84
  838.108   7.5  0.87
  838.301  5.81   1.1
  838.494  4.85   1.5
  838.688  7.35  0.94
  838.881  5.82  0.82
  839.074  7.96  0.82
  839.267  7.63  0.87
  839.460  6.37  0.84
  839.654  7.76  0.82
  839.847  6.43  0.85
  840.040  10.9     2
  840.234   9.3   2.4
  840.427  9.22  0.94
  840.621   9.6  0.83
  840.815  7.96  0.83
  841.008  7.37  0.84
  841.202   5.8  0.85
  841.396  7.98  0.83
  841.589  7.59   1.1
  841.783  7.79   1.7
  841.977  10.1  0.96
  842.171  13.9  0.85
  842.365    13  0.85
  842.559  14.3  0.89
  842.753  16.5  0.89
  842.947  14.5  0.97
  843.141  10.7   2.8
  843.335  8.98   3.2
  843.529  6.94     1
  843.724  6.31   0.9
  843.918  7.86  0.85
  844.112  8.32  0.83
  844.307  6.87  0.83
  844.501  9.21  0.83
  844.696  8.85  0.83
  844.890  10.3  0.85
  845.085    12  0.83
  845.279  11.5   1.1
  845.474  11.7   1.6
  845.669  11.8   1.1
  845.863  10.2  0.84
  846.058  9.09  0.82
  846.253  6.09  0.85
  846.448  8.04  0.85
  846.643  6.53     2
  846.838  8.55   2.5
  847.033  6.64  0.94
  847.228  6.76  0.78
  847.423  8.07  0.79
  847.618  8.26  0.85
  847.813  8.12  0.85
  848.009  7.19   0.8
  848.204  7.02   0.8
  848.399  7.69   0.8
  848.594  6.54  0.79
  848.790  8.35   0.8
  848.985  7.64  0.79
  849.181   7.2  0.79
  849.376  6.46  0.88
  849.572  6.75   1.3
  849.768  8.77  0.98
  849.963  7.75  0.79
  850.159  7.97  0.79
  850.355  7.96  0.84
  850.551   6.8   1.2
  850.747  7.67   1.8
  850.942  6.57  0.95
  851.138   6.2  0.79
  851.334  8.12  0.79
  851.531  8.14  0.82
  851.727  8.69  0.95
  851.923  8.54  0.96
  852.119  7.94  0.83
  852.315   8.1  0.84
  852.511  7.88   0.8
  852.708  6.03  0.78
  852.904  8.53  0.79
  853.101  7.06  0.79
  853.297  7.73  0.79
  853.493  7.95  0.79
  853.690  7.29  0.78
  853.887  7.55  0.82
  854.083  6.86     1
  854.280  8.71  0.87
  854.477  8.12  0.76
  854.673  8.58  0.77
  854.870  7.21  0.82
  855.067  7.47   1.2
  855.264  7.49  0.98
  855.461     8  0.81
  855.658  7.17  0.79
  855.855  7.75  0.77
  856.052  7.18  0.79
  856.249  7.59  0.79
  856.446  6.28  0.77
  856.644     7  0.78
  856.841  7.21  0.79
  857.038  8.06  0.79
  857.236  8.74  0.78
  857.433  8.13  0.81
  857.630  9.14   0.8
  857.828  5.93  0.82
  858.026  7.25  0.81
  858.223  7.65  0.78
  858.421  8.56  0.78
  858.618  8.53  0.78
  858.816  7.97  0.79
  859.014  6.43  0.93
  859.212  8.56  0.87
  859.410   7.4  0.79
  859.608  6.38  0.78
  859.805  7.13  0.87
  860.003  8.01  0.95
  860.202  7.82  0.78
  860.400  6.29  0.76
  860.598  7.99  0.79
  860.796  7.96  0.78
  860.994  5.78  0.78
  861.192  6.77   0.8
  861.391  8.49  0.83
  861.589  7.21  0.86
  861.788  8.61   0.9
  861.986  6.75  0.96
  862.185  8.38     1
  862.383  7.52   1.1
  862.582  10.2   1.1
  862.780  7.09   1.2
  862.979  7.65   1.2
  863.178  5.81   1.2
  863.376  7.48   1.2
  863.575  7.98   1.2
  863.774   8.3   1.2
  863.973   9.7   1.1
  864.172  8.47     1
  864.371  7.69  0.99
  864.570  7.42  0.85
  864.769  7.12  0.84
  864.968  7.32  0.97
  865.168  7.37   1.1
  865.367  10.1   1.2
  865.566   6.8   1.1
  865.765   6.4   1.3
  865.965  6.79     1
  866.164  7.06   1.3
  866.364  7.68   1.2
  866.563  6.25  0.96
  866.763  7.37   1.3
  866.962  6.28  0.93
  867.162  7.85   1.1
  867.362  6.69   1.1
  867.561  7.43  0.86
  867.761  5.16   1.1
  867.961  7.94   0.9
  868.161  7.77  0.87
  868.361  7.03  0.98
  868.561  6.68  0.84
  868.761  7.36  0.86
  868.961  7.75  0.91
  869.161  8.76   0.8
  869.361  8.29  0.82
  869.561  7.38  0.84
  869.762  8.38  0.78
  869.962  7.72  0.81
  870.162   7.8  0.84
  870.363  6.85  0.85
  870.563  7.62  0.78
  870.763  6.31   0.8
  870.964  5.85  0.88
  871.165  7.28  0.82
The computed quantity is 1.09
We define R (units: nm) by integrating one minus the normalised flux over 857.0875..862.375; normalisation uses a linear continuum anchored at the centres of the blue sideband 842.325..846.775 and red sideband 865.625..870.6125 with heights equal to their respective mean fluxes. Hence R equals 0.39 nm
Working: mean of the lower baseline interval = 9.93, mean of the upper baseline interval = 7.28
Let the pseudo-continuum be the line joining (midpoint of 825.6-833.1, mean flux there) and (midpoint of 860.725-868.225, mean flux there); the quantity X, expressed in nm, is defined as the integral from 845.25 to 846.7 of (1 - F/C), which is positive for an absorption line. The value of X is -0.37 nm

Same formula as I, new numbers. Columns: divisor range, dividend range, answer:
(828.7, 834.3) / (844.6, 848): 1.26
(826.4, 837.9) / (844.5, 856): 1.13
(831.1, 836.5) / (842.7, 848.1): 1.24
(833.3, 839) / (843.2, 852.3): 1.16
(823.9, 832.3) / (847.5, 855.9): 1.10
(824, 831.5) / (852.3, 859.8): 1.11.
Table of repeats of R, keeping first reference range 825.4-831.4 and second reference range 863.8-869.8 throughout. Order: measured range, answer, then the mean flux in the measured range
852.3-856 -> -0.11 nm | 7.64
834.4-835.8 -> -0.16 nm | 8.13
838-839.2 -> 0.12 nm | 6.58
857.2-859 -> -0.11 nm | 7.89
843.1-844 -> -0.08 nm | 8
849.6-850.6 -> -0.06 nm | 7.82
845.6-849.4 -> -0.22 nm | 7.81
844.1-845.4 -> -0.41 nm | 9.7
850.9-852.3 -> -0.08 nm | 7.81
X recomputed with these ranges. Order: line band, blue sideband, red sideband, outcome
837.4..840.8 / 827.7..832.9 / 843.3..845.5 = 0.38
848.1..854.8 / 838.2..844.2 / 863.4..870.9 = 0.56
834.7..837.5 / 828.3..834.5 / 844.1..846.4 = 0.17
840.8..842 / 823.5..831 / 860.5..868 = -0.04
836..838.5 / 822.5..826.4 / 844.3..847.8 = 0.41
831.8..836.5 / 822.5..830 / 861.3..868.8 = -0.12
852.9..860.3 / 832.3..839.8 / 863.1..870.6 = -0.22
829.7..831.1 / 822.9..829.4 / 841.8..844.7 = 0.12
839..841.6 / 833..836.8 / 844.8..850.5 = -0.06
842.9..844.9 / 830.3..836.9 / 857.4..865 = -0.32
